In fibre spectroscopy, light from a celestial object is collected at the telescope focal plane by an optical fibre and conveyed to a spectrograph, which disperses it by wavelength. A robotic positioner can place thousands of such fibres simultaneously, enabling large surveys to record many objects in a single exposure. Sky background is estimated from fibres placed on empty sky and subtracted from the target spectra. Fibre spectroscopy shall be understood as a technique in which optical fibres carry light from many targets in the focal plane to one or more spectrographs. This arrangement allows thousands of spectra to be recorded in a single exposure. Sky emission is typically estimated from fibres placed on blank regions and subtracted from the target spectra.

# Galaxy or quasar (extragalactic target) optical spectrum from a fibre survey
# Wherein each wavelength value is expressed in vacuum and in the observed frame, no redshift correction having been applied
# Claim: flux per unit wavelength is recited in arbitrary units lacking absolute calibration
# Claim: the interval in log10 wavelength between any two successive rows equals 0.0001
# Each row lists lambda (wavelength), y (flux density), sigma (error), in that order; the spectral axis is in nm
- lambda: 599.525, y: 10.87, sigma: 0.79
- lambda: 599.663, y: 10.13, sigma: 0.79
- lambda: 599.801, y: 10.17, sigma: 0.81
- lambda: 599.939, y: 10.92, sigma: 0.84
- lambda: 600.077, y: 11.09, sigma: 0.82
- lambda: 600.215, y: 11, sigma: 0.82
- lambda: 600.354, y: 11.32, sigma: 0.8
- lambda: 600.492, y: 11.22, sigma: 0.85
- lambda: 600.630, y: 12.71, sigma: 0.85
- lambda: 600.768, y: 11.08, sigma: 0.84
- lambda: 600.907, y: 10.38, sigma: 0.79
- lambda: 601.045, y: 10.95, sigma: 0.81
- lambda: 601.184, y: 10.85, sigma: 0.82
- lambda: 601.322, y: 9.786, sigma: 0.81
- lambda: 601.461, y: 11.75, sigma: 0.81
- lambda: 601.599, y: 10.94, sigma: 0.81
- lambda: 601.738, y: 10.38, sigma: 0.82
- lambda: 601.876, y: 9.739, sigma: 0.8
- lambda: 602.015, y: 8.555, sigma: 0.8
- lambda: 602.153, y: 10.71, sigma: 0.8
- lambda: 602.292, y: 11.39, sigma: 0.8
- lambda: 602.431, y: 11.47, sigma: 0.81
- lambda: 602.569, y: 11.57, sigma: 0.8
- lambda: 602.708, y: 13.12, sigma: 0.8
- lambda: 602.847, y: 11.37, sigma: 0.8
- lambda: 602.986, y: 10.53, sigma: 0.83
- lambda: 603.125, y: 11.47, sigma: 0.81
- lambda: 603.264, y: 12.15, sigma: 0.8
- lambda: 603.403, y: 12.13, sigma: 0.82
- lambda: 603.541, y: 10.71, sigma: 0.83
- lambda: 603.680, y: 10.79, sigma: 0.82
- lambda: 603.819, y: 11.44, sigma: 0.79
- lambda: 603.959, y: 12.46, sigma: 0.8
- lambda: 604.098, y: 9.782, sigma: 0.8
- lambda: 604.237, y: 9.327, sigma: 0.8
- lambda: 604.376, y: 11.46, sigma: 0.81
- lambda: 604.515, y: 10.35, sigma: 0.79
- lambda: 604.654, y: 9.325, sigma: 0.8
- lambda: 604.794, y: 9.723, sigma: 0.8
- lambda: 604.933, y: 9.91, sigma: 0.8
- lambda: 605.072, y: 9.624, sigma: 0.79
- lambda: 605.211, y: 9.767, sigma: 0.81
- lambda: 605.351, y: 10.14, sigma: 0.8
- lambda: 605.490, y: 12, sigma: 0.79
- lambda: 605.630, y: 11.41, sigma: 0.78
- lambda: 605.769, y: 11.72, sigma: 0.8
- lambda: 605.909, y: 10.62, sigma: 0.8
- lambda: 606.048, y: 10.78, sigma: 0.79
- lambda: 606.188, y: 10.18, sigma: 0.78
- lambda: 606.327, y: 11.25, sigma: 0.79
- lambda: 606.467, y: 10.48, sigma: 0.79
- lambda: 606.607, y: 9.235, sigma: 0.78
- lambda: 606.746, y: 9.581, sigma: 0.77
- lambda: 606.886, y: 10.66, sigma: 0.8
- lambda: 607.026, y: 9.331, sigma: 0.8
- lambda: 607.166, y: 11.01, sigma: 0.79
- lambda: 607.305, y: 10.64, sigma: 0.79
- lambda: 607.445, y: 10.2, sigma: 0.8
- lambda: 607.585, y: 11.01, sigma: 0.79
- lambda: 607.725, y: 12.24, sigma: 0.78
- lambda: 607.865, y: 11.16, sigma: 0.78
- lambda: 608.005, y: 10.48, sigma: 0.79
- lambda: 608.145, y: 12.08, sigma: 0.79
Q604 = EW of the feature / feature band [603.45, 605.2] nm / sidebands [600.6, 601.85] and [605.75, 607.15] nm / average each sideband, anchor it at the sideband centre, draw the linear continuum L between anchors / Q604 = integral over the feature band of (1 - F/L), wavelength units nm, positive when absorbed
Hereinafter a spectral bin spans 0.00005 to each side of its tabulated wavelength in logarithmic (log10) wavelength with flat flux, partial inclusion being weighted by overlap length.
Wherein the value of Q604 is 0.027 nm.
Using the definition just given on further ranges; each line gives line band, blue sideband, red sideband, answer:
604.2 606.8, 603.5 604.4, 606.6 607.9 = 0.076 nm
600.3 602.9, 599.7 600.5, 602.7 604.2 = 0.019 nm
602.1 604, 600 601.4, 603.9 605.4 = -0.181 nm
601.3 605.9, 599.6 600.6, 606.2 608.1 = -0.035 nm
